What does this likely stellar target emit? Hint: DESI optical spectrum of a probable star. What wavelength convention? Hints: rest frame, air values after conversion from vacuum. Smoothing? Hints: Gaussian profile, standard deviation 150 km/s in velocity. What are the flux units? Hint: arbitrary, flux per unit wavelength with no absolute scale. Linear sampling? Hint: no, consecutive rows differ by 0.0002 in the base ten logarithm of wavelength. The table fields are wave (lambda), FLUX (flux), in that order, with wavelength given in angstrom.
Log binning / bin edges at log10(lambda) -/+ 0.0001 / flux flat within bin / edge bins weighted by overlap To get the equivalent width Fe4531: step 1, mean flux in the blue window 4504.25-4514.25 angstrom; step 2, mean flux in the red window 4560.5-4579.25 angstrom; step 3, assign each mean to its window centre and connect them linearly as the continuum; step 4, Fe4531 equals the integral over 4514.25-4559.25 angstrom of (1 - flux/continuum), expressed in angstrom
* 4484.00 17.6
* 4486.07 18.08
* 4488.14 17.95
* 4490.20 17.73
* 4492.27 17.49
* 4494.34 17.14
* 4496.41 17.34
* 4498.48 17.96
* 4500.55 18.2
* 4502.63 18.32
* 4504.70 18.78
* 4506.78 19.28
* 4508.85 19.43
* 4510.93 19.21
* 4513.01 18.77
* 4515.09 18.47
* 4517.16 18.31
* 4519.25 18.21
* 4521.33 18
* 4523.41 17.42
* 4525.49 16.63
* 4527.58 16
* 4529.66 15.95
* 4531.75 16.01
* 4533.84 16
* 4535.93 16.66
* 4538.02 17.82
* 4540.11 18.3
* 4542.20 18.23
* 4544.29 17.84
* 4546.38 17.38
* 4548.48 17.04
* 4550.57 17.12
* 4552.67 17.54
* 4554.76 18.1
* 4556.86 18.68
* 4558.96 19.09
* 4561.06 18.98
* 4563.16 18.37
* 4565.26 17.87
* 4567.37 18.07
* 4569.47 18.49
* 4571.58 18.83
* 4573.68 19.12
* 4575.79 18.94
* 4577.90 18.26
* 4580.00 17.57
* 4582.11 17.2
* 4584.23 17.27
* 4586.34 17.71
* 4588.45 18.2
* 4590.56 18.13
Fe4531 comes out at 3.28 angstrom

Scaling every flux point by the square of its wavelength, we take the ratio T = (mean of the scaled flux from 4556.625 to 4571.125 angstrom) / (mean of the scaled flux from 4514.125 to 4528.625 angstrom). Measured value 1.07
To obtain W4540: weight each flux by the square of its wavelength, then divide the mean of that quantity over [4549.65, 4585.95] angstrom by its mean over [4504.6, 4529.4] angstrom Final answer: 1.0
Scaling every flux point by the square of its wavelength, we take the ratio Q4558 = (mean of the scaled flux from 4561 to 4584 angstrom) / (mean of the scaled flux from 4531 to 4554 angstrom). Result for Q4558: 1.07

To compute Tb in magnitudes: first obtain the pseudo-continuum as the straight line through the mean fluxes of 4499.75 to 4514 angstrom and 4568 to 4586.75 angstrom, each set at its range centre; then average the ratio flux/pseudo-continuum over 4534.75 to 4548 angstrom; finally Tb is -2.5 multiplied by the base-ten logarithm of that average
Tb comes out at 0.052 mag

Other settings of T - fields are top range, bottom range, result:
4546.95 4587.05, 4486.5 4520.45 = 1.02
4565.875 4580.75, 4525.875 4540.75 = 1.13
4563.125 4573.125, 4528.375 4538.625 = 1.14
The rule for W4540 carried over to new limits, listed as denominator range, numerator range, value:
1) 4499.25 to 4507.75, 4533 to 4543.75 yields 0.95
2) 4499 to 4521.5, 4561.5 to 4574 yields 1.01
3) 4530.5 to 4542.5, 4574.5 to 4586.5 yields 1.07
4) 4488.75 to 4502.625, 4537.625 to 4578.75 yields 1.06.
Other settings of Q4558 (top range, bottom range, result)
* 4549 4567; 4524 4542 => 1.10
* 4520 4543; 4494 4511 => 0.94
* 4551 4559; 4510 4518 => 0.99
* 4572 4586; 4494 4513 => 1.01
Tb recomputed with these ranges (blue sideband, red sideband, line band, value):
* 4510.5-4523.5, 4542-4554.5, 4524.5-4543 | 0.068 mag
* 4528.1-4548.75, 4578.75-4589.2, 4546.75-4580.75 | -0.053 mag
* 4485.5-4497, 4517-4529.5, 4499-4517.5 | -0.080 mag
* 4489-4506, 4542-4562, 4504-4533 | 0.004 mag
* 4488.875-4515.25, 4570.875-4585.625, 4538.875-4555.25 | 0.031 mag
